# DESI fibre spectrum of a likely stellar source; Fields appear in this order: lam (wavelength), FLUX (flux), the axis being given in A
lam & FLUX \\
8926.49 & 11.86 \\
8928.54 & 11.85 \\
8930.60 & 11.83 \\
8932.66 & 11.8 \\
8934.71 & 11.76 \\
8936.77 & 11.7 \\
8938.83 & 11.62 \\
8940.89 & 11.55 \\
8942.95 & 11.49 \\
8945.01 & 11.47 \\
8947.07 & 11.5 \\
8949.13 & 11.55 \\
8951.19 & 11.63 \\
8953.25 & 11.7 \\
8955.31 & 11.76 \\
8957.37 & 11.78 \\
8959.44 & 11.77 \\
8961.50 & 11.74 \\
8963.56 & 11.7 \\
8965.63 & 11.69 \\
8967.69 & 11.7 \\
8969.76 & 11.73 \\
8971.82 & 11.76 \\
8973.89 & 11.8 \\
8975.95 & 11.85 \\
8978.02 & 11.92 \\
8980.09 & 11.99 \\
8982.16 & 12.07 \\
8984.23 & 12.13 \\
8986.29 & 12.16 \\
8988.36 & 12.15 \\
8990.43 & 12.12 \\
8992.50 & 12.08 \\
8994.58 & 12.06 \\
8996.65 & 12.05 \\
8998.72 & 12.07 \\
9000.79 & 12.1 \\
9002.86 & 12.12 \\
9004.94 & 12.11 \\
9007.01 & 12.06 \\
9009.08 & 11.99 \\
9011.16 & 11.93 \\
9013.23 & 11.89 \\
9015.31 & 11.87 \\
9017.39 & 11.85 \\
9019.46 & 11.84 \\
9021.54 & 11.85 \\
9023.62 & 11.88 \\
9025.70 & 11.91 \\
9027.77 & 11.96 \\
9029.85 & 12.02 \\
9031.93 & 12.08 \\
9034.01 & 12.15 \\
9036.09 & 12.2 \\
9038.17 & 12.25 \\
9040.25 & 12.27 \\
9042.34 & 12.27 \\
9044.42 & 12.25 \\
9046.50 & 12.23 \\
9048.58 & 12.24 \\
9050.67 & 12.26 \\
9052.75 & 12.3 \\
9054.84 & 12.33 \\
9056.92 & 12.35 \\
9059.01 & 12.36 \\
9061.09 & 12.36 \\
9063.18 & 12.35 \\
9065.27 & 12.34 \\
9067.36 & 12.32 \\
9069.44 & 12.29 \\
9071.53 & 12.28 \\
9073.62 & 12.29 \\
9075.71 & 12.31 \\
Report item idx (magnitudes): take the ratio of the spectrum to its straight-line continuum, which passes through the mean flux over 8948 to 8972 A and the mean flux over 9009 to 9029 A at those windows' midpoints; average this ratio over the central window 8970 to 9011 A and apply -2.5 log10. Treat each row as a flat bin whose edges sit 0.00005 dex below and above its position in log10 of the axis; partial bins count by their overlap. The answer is -0.020 mag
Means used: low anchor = 11.7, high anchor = 11.9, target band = 12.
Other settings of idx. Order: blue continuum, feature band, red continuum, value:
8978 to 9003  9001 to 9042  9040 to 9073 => 0.02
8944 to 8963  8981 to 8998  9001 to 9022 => -0.02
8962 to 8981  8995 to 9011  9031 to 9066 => -0.01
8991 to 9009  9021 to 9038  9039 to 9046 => 0.02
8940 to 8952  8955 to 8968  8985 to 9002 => 0.00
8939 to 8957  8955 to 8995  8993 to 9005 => 0.00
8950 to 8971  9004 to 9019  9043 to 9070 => 0.01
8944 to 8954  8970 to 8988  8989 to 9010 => -0.01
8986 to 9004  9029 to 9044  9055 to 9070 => 0.01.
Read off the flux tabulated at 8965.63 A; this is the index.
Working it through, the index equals 11.69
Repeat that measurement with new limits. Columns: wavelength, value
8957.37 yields 11.78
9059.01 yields 12.36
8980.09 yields 11.99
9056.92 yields 12.35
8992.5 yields 12.08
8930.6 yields 11.83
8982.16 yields 12.07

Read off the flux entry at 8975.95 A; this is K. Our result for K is 11.85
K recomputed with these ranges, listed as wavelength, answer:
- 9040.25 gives 12.27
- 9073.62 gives 12.29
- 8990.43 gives 12.12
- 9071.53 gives 12.28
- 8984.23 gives 12.13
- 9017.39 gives 11.85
